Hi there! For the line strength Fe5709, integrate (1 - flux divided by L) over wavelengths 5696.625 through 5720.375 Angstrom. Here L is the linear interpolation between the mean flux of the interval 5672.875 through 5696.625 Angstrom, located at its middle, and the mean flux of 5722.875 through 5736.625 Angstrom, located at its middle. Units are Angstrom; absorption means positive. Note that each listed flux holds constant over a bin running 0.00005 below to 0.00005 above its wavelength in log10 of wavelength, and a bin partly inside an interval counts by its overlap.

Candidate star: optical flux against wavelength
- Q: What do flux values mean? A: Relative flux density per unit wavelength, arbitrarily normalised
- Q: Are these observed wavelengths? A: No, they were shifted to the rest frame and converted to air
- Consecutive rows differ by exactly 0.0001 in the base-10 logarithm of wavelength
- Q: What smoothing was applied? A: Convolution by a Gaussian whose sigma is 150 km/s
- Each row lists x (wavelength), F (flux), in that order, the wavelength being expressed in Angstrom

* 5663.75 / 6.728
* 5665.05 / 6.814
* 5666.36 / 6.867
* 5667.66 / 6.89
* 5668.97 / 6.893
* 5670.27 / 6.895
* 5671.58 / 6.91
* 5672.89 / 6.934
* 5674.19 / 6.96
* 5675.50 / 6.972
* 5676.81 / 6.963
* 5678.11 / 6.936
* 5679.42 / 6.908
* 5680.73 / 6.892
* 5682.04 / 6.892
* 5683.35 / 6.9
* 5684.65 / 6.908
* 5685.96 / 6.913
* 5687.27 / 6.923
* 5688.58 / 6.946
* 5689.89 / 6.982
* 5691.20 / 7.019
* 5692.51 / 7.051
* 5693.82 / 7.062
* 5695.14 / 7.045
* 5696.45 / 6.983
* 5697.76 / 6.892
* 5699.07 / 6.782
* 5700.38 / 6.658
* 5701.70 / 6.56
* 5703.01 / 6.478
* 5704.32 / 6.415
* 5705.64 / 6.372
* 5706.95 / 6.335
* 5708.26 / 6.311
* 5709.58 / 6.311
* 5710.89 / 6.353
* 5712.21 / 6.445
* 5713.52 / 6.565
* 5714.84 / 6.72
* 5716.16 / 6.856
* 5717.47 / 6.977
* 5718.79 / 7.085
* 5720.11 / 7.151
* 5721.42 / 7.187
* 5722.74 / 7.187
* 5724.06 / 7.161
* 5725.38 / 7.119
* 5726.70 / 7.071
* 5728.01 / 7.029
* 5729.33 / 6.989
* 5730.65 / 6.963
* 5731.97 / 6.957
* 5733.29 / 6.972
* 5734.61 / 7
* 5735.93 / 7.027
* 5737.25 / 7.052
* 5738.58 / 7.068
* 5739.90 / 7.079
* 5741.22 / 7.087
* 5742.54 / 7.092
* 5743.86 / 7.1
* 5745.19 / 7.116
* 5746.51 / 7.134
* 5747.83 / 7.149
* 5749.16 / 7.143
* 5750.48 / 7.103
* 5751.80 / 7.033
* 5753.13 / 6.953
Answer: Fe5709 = 1.3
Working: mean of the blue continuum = 6.96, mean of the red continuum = 7.04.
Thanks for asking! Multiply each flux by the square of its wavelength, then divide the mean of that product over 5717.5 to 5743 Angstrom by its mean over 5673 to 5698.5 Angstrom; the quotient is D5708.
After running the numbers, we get 1.03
